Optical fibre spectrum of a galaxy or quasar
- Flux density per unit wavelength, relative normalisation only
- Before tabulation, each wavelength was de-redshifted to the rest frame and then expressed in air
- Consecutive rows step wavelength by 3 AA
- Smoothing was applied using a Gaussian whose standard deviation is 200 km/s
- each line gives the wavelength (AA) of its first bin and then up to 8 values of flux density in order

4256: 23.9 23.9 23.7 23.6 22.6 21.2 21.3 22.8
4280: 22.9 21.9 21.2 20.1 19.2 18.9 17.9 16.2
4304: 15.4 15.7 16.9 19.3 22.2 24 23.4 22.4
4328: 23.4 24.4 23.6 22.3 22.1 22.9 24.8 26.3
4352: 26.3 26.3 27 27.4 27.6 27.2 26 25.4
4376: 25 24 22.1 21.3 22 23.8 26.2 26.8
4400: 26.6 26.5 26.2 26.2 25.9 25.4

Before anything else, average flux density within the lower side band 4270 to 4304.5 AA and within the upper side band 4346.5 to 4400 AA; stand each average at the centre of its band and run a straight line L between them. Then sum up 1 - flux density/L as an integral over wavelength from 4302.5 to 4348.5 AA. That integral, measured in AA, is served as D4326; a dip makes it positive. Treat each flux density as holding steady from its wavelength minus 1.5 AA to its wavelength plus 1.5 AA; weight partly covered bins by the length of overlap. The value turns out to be 1.7 AA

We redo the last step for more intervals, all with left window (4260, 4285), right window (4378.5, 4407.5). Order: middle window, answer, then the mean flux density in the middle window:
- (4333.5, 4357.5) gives -0.71 AA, 24.5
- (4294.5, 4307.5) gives 3.53 AA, 16.7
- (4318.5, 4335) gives -0.05 AA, 23.5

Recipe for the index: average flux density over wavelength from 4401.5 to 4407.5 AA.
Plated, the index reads 26.3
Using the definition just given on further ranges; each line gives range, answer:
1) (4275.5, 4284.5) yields 22.5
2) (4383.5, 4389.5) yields 21.7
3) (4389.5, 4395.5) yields 25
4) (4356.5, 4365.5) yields 27.3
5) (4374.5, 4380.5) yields 24.5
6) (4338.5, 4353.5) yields 24.5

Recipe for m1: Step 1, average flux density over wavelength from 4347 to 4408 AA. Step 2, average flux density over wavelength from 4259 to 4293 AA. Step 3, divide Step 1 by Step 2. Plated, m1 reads 1.16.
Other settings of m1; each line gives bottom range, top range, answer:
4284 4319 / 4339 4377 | 1.38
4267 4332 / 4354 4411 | 1.24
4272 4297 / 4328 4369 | 1.20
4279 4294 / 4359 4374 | 1.28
